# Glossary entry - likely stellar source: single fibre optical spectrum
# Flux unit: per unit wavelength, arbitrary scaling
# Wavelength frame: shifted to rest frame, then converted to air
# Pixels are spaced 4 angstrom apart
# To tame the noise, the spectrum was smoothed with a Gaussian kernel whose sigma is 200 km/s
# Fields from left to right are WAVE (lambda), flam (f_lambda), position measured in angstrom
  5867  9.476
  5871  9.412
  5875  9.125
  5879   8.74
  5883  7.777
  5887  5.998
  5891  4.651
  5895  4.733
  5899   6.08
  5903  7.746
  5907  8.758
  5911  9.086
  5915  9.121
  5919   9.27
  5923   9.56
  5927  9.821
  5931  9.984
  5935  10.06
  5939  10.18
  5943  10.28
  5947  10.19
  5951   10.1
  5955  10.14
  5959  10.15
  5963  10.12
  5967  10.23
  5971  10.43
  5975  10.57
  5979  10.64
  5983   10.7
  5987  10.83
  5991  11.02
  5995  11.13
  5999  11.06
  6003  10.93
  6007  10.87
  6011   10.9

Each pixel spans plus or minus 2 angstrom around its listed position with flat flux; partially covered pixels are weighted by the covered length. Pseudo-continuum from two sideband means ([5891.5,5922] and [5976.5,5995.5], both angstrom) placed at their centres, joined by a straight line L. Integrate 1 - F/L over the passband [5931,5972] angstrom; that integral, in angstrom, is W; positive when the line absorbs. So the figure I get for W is -3.1 angstrom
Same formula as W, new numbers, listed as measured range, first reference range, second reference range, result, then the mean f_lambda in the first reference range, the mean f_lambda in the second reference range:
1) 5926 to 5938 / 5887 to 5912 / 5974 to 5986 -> -2.46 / 6.69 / 10.7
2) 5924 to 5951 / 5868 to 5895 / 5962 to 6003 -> -2.36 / 7.47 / 10.7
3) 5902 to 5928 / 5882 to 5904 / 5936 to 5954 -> -4.37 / 6.02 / 10.2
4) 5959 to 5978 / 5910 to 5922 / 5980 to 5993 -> 0.15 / 9.2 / 10.8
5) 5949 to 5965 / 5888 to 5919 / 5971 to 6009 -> -1.11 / 7.27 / 10.8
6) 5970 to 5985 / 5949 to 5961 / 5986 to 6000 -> 0.08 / 10.1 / 11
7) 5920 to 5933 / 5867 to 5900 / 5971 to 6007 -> -1.56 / 7.24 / 10.8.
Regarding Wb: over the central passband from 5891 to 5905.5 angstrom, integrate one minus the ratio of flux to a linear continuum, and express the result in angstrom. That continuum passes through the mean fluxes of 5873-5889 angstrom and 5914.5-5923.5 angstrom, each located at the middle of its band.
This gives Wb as 4.2 angstrom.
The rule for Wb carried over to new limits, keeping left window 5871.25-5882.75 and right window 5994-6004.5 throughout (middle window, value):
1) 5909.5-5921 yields 0.4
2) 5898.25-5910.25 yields 1.9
